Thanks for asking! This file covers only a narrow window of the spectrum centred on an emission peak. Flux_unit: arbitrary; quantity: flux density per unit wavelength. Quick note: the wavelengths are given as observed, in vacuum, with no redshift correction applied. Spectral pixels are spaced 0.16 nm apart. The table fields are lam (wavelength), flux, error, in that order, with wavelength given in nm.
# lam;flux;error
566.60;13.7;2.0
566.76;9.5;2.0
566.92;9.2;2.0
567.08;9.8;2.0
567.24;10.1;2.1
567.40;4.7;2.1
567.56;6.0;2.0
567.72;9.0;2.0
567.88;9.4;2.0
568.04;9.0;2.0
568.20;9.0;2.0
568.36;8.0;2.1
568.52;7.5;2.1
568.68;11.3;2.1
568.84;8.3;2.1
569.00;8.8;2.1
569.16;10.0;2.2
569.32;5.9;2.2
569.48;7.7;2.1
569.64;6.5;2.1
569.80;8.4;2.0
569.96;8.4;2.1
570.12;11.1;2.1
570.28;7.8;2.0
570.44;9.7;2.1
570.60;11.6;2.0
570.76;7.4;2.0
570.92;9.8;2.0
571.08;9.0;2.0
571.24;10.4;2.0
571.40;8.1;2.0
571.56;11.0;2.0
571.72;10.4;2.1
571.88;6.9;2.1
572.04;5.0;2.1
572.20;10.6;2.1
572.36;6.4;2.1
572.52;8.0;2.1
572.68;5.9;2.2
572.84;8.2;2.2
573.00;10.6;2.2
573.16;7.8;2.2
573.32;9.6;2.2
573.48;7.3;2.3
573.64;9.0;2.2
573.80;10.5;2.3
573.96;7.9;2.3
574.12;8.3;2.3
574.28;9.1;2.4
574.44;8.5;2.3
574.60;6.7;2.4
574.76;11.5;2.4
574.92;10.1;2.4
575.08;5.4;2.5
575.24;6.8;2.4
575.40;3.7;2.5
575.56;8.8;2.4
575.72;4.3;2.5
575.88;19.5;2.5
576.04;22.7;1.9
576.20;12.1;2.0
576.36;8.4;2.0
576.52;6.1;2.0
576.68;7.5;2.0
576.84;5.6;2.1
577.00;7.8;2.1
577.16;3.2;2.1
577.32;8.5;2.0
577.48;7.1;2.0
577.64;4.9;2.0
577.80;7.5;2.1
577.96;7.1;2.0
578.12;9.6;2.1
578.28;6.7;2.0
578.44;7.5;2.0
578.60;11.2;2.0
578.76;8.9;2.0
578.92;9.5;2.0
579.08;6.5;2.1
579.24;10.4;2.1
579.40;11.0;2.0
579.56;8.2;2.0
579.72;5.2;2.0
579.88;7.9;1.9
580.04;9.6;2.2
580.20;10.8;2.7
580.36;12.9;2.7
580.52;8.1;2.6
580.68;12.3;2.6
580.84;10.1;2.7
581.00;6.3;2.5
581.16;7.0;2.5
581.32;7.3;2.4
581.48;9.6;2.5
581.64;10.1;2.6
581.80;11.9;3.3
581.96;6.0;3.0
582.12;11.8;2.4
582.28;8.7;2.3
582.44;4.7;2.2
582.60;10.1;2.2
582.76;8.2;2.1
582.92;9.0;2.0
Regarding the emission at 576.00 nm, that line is H-beta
